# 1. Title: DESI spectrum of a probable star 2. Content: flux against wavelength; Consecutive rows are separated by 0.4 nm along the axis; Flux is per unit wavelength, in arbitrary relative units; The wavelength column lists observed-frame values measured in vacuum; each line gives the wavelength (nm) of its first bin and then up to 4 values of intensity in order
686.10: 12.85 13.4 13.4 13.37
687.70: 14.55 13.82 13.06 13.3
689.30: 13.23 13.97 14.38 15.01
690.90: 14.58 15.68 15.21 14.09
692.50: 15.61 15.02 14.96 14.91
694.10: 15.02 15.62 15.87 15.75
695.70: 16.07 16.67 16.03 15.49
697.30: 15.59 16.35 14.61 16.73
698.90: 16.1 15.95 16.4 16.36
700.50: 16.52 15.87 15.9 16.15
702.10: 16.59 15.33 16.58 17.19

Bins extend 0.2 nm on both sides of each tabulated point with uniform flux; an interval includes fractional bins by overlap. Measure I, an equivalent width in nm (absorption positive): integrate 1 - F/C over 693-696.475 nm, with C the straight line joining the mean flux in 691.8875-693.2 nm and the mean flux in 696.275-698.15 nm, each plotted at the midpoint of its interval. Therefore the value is -0.07 nm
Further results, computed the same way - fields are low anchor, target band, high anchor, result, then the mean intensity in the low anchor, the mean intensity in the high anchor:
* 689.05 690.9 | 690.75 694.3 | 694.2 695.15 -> -0.01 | 14.2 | 15.7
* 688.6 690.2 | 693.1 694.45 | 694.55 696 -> 0.03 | 13.6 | 15.9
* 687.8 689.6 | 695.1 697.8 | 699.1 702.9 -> -0.15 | 13.5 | 16.1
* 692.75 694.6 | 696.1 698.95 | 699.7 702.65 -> -0.05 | 15.1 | 16.1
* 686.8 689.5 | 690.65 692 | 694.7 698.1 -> -0.06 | 13.5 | 15.9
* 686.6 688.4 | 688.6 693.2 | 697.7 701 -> -0.04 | 13.7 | 16.1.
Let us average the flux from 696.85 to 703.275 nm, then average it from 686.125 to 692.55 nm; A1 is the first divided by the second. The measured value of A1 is 1.14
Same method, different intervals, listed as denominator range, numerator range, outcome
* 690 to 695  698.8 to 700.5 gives 1.08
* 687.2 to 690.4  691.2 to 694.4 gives 1.09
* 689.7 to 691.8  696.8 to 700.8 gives 1.08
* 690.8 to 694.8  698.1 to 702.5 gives 1.07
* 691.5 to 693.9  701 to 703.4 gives 1.08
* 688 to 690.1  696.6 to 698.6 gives 1.16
